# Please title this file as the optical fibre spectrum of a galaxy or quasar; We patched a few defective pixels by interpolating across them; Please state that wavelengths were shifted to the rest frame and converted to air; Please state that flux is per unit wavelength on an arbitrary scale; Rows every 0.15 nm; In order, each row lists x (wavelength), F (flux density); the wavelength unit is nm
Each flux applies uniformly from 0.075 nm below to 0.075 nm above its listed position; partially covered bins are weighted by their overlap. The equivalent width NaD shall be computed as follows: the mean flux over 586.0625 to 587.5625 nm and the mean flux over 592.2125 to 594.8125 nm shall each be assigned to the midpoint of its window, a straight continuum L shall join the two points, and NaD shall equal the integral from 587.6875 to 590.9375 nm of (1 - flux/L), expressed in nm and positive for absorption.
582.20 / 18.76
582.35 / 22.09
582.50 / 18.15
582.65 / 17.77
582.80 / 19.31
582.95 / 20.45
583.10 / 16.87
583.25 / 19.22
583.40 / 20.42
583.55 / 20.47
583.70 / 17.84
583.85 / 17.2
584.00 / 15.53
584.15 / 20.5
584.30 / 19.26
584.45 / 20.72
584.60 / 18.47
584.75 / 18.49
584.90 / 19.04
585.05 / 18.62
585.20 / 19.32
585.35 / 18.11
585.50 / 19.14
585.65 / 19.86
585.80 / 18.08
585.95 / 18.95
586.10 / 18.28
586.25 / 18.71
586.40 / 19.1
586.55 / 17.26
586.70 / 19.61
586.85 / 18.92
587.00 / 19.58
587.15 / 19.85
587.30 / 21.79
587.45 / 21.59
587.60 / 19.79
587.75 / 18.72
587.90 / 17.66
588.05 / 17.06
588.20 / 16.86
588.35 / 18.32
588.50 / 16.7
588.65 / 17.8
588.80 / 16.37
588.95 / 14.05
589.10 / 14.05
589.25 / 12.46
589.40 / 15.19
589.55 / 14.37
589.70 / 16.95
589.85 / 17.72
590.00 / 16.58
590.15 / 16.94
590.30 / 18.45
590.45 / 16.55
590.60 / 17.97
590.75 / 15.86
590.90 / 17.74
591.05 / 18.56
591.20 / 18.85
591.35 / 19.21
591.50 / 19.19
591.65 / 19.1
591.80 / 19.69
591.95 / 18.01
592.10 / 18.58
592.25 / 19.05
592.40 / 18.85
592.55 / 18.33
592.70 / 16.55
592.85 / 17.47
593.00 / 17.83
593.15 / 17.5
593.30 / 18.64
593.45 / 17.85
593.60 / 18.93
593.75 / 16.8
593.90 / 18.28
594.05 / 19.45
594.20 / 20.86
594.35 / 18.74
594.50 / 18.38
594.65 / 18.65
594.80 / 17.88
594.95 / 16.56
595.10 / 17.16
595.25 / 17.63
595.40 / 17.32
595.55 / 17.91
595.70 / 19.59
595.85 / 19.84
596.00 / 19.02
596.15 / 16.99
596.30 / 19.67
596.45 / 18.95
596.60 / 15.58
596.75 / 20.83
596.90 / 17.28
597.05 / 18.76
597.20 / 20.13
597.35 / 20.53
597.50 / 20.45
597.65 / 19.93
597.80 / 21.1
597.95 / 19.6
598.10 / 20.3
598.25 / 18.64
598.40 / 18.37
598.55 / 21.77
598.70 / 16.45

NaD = 0.431 nm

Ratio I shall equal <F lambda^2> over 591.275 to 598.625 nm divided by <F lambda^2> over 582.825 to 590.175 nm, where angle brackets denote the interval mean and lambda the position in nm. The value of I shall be 1.1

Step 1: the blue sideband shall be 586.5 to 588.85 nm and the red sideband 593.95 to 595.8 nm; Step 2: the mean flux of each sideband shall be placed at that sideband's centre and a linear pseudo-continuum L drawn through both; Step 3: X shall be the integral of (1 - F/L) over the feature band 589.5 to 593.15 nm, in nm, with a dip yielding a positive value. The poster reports 0.13 nm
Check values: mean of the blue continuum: 18.7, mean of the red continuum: 18.4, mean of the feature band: 17.9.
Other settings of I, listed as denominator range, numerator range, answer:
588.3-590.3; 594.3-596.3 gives 1.16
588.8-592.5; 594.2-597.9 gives 1.11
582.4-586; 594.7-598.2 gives 1.04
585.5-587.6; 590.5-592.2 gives 0.97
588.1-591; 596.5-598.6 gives 1.22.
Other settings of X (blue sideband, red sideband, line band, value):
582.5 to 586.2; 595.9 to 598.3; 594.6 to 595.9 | 0.08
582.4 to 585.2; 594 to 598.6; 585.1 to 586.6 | 0.01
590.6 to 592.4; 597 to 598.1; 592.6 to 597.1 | 0.27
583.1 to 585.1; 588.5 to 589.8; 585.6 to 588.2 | -0.34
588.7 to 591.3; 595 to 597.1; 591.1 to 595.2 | -0.23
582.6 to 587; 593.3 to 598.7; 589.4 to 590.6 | 0.13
